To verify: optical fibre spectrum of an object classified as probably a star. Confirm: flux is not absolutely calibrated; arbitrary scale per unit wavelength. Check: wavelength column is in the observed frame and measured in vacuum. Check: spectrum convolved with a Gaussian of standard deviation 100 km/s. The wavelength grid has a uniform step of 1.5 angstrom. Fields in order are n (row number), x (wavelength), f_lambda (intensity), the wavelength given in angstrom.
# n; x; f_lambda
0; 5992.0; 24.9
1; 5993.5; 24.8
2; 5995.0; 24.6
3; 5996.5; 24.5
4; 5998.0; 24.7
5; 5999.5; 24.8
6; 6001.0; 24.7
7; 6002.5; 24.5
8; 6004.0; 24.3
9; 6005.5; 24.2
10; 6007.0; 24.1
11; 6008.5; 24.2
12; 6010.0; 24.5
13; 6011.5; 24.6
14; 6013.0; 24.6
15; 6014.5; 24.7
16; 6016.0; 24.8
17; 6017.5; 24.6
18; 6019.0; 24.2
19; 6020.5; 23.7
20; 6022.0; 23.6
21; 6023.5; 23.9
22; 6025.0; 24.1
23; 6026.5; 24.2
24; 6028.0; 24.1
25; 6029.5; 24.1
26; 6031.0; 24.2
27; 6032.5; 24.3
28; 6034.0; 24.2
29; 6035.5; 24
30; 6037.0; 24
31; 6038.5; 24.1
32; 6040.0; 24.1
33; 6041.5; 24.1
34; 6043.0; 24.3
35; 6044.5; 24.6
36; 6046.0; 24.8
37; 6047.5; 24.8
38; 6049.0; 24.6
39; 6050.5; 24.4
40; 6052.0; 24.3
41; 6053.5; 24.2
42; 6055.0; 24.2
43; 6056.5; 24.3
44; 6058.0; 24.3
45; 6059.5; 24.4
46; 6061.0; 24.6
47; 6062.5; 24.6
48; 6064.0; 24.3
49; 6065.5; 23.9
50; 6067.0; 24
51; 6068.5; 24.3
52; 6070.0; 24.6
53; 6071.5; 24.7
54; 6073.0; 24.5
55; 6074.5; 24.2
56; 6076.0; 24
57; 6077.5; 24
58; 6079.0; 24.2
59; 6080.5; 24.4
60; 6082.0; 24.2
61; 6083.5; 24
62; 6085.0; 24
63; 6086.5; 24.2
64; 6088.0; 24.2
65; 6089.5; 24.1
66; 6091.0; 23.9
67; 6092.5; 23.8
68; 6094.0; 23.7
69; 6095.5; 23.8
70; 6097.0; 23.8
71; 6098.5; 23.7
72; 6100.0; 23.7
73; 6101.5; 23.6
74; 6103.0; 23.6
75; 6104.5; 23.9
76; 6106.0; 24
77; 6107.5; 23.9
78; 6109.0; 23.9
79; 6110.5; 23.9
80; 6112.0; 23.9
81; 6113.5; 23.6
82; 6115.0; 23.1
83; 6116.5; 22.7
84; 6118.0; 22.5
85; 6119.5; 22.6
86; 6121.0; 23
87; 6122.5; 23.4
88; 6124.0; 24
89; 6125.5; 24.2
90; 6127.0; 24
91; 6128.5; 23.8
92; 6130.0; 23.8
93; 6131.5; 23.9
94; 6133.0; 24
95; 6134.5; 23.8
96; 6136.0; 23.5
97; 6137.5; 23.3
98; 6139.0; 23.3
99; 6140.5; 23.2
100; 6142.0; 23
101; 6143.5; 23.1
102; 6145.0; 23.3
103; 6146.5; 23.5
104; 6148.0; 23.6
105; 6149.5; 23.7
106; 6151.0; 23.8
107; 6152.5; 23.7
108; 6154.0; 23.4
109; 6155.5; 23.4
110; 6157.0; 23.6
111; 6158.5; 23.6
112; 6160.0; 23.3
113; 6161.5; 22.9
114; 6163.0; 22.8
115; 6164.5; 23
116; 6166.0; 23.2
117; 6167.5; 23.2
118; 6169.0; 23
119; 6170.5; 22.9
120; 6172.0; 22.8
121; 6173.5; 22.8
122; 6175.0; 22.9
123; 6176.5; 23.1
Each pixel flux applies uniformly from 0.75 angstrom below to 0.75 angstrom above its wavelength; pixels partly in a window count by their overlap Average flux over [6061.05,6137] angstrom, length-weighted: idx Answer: 23.9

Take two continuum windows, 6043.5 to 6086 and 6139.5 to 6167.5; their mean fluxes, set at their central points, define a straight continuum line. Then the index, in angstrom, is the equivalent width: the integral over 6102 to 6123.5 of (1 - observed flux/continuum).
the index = 0.3 angstrom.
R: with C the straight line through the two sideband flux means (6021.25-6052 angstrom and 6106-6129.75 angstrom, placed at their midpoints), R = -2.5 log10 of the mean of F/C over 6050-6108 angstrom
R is -0.01 mag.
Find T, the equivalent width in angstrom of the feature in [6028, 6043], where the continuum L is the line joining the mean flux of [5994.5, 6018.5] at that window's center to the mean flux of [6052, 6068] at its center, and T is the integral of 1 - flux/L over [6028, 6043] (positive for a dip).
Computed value 0.2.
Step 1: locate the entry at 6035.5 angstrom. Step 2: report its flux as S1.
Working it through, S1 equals 24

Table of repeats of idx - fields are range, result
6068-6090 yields 24.2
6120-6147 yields 23.6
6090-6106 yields 23.8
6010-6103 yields 24.2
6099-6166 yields 23.5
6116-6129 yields 23.4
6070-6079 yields 24.3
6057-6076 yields 24.4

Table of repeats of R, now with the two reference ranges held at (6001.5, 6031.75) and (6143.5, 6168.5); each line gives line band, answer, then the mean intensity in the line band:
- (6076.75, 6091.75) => -0.01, 24.1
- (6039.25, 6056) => -0.02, 24.4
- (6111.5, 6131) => 0.01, 23.4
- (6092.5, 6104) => 0.00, 23.7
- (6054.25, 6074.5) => -0.02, 24.4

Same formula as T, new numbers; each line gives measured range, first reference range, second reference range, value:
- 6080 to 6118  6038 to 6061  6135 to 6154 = 0.1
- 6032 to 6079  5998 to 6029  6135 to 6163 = -0.5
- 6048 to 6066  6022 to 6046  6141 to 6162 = -0.3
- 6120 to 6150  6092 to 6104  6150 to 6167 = -0.1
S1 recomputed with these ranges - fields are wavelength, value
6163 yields 22.8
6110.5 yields 23.9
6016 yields 24.8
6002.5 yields 24.5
